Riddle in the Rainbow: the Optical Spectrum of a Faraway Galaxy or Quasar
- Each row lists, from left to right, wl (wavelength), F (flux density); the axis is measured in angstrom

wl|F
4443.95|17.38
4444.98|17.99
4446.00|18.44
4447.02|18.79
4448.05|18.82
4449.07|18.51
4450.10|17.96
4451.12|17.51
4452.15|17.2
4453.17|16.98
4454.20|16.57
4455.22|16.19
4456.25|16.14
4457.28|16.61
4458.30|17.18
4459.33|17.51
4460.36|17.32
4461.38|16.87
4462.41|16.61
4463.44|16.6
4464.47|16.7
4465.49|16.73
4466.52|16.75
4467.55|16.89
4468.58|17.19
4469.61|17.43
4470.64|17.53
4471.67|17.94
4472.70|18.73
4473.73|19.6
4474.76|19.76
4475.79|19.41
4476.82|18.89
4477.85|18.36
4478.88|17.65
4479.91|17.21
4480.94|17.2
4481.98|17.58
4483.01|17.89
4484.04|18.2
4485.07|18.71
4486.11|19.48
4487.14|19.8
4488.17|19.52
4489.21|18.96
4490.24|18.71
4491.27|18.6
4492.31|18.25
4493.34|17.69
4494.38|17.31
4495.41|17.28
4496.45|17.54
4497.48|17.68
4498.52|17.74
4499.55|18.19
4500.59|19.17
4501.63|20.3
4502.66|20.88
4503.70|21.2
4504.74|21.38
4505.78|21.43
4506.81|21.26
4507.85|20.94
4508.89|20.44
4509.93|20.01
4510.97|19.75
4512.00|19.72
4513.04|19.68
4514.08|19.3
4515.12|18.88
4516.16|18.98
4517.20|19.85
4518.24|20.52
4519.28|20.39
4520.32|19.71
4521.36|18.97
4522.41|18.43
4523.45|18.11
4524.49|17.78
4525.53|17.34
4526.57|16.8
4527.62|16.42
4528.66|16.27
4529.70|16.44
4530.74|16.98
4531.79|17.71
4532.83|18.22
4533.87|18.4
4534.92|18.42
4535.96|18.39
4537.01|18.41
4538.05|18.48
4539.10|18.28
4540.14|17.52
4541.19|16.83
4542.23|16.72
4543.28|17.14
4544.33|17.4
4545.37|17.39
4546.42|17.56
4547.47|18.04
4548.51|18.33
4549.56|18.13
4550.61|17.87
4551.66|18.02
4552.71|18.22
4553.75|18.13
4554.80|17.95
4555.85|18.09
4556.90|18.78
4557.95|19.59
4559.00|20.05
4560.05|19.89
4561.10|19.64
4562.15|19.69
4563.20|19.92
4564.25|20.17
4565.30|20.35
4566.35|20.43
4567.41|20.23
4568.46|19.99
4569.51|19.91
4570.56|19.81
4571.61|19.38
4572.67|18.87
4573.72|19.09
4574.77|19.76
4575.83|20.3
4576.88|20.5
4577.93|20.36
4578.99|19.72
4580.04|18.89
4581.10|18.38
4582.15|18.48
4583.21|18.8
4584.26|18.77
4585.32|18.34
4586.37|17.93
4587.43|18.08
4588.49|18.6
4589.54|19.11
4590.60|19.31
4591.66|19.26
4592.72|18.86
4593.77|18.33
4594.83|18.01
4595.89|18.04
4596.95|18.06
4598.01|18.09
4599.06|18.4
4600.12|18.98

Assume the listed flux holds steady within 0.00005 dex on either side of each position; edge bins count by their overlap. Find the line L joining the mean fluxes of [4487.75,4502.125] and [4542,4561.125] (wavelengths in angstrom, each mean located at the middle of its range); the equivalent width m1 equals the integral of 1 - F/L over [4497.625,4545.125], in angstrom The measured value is -1.2 angstrom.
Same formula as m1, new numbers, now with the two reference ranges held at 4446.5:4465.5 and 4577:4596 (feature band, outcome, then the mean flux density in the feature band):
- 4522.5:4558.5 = 0.90 angstrom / 17.8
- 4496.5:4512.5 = -1.92 angstrom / 19.9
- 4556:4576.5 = -1.34 angstrom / 19.8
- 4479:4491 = -0.61 angstrom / 18.5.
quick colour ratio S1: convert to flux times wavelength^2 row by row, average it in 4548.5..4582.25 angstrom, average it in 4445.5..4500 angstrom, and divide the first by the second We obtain 1.1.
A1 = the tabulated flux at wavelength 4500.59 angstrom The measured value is 19.17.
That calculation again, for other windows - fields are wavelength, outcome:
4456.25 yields 16.14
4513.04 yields 19.68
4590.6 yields 19.31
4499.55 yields 18.19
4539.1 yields 18.28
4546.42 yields 17.56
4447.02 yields 18.79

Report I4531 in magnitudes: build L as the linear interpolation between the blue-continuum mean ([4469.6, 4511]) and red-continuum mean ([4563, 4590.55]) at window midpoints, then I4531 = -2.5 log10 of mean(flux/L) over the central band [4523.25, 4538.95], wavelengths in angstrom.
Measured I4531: 0.090 mag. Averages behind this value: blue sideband 18.9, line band 17.6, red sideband 19.4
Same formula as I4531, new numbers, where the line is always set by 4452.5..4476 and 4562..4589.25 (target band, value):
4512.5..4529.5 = -0.01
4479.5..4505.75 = -0.05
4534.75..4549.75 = 0.06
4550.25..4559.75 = 0.03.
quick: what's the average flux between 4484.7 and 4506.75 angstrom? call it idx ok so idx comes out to 19.1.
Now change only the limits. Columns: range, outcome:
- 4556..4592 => 19.4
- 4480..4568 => 18.7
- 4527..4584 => 18.6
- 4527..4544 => 17.5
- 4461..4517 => 18.7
